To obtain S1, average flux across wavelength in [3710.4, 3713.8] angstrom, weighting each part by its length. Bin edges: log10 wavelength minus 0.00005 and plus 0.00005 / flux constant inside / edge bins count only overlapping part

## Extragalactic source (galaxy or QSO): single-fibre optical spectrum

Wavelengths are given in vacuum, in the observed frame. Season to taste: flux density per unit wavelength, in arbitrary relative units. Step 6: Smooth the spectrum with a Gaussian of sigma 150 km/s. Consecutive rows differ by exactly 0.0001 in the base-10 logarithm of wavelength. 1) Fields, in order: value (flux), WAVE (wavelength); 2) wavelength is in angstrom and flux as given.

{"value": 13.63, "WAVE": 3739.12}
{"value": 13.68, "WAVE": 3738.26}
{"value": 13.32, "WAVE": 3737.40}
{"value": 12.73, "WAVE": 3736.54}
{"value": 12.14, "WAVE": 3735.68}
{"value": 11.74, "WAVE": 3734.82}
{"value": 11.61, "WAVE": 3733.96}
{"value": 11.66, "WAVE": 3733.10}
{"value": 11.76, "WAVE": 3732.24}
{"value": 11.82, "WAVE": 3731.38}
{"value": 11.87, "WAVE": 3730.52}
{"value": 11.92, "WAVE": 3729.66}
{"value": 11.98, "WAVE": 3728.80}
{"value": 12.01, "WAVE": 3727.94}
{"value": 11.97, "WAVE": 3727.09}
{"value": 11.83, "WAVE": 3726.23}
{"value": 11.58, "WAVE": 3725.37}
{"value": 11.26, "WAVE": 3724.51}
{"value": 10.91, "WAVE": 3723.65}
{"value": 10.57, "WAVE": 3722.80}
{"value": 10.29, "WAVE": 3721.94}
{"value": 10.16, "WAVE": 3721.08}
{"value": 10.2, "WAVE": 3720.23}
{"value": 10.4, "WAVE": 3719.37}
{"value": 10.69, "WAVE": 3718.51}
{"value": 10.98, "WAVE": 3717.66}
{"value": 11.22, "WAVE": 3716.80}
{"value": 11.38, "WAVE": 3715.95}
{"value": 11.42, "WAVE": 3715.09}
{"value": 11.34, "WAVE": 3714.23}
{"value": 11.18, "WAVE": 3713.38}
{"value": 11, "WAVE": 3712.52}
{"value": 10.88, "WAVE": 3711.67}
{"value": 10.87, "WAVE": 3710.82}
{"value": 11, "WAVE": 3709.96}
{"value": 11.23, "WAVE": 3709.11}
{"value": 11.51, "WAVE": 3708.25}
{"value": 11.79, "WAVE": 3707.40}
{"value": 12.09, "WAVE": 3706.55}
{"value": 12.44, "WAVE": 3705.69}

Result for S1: 11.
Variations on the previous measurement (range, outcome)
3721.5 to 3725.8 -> 10.9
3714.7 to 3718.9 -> 11.1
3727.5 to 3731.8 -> 11.9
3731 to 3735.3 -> 11.7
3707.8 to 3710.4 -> 11.2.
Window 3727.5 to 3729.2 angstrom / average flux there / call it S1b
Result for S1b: 12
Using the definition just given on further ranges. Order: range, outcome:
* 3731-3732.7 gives 11.8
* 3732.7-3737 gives 12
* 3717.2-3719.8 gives 10.7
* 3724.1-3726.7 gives 11.5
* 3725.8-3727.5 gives 11.9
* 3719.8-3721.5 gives 10.2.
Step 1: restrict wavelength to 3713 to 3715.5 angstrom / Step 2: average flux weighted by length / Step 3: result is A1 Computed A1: 11.3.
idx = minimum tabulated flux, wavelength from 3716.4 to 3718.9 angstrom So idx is 10.69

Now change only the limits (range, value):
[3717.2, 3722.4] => 10.16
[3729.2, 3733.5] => 11.66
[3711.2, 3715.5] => 10.88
